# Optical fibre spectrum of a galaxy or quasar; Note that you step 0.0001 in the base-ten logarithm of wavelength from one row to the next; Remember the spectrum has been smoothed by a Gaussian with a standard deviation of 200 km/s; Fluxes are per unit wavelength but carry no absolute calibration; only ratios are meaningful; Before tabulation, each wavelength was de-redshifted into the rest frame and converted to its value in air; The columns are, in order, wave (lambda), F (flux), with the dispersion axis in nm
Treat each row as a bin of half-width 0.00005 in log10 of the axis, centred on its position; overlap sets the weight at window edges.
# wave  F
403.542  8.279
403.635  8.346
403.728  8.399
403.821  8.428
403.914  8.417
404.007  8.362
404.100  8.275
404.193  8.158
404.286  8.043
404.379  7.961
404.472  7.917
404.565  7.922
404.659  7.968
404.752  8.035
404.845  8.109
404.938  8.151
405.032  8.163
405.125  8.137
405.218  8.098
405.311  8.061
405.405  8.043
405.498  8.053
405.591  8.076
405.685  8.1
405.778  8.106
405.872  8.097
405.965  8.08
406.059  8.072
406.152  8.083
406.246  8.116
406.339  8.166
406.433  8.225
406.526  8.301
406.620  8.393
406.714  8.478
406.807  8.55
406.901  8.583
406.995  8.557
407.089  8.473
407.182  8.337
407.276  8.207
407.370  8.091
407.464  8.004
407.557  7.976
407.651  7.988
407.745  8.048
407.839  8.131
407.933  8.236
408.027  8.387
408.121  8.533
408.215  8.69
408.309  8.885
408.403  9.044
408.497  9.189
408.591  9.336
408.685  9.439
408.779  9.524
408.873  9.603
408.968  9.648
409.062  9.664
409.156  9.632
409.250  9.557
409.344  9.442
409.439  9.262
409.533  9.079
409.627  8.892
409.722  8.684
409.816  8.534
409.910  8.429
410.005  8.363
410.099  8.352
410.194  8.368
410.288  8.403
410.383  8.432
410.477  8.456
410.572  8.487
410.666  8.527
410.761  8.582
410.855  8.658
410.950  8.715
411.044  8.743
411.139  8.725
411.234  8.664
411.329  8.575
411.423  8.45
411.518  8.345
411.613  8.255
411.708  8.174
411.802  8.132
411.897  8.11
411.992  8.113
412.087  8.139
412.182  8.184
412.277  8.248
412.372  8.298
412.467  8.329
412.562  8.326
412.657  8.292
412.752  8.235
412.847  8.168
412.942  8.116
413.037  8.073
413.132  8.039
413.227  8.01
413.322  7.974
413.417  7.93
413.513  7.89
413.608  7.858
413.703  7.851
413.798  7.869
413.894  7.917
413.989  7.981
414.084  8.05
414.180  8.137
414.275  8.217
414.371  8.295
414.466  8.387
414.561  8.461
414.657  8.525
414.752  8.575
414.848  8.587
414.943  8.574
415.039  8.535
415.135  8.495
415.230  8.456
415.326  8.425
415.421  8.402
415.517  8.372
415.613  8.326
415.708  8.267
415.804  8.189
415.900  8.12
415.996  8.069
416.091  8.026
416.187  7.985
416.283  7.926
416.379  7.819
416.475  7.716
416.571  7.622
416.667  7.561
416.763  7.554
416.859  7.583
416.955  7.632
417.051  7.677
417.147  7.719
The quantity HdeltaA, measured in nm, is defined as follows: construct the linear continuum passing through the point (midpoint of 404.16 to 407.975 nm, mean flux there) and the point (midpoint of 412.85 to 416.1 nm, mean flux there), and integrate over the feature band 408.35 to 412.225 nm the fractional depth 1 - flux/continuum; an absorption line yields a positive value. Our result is -0.27 nm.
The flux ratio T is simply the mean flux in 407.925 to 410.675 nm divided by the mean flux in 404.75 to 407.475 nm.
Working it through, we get 1.09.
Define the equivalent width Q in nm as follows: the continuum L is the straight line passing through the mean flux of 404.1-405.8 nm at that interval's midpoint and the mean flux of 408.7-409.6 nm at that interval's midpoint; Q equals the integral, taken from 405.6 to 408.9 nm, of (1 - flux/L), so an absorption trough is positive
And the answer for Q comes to 0.146 nm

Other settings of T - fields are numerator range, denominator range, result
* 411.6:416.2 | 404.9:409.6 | 0.96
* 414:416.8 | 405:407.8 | 1.00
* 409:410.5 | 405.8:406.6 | 1.09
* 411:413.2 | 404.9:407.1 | 1.01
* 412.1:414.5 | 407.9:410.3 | 0.90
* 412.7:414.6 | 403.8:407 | 0.99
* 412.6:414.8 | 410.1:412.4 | 0.97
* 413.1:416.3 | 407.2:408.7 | 0.97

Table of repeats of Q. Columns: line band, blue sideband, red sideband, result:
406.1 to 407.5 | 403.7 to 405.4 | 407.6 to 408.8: 0.030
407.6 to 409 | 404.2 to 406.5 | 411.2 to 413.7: -0.123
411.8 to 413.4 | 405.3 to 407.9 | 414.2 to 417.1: 0.000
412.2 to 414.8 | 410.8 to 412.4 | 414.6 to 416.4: 0.061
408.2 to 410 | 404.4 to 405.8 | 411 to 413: -0.213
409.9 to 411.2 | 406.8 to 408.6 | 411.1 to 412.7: -0.026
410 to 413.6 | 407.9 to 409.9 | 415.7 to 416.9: 0.130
